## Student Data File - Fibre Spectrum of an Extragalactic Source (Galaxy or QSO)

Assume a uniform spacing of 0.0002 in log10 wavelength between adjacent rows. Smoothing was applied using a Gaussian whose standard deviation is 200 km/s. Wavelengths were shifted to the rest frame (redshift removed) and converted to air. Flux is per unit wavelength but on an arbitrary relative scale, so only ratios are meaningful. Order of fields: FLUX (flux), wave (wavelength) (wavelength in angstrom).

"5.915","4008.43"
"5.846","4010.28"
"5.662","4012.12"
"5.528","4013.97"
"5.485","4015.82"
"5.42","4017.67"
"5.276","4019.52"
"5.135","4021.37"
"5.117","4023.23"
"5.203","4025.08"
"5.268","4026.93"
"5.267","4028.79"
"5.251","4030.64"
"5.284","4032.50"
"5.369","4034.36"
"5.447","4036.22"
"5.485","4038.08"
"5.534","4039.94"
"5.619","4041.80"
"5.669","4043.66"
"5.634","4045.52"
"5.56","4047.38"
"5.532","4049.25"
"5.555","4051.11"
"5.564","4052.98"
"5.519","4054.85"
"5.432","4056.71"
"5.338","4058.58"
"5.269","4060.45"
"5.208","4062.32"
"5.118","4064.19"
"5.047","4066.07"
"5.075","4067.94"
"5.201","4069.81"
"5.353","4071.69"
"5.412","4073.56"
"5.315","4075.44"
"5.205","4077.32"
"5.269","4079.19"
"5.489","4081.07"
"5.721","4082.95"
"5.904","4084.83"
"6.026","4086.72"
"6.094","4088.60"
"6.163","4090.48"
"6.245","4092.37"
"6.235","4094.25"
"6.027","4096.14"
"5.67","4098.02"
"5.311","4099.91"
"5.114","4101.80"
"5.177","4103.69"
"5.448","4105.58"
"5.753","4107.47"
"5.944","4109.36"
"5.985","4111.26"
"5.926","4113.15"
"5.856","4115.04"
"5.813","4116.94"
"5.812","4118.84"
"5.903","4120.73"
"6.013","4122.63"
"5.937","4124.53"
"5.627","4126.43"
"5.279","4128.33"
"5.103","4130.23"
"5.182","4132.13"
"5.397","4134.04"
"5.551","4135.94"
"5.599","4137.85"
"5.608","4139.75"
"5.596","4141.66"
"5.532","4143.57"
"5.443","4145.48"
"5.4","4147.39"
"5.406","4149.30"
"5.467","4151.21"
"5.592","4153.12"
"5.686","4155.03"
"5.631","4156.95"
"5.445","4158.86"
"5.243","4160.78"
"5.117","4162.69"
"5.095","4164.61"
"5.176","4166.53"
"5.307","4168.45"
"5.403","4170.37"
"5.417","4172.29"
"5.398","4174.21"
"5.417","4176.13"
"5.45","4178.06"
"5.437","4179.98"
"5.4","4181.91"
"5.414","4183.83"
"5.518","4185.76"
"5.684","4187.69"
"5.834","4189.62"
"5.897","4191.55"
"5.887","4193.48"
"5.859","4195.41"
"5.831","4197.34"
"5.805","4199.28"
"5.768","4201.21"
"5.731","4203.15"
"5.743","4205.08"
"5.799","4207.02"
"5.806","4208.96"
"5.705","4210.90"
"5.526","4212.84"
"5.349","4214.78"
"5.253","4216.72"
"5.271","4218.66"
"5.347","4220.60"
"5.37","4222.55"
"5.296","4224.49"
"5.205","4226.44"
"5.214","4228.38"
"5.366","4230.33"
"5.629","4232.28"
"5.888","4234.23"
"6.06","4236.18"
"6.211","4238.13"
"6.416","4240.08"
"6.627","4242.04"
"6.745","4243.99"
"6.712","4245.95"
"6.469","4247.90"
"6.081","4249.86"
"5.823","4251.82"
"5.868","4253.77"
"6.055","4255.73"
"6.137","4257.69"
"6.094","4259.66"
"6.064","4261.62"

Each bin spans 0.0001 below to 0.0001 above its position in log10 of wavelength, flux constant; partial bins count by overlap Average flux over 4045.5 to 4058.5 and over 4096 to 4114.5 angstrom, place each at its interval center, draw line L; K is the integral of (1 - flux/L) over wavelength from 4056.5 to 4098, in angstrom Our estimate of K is 0.11 angstrom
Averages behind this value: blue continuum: 5.52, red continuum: 5.63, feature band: 5.56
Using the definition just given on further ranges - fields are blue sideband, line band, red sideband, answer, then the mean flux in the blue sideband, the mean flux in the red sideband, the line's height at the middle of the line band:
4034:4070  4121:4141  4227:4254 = 0.5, 5.41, 6.07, 5.69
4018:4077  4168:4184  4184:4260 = 0.8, 5.36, 5.81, 5.69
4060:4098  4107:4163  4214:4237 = -0.8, 5.58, 5.44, 5.52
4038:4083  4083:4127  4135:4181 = -3.3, 5.4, 5.43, 5.41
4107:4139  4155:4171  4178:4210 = 1.0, 5.69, 5.7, 5.7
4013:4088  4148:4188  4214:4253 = 1.9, 5.41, 5.82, 5.67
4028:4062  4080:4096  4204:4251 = -1.3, 5.46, 5.8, 5.54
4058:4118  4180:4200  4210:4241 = -0.4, 5.59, 5.57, 5.57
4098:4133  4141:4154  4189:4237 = 0.3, 5.62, 5.61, 5.62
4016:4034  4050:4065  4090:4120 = 0.2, 5.26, 5.78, 5.47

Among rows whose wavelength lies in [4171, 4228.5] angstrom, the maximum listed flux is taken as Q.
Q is 5.897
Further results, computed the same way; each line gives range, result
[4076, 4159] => 6.245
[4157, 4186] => 5.518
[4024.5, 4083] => 5.721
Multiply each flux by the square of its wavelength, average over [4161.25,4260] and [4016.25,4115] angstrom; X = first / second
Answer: 1.1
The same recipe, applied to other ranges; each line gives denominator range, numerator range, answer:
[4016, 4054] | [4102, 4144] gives 1.09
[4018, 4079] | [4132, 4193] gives 1.08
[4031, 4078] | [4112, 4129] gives 1.11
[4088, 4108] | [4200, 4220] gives 1.03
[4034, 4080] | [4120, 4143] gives 1.07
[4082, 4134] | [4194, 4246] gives 1.06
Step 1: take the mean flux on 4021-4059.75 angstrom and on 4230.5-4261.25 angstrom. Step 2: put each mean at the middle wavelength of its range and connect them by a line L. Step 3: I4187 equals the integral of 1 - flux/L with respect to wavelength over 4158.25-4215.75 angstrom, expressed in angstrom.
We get 3.88 angstrom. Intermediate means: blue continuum 5.42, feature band 5.55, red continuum 6.16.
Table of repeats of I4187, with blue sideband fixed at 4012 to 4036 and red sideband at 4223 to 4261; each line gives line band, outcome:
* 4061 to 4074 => 0.6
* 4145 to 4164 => 0.9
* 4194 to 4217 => 0.7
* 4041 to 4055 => -0.5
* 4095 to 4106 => 0.2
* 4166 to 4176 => 0.7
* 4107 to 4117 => -0.5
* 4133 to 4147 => 0.4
